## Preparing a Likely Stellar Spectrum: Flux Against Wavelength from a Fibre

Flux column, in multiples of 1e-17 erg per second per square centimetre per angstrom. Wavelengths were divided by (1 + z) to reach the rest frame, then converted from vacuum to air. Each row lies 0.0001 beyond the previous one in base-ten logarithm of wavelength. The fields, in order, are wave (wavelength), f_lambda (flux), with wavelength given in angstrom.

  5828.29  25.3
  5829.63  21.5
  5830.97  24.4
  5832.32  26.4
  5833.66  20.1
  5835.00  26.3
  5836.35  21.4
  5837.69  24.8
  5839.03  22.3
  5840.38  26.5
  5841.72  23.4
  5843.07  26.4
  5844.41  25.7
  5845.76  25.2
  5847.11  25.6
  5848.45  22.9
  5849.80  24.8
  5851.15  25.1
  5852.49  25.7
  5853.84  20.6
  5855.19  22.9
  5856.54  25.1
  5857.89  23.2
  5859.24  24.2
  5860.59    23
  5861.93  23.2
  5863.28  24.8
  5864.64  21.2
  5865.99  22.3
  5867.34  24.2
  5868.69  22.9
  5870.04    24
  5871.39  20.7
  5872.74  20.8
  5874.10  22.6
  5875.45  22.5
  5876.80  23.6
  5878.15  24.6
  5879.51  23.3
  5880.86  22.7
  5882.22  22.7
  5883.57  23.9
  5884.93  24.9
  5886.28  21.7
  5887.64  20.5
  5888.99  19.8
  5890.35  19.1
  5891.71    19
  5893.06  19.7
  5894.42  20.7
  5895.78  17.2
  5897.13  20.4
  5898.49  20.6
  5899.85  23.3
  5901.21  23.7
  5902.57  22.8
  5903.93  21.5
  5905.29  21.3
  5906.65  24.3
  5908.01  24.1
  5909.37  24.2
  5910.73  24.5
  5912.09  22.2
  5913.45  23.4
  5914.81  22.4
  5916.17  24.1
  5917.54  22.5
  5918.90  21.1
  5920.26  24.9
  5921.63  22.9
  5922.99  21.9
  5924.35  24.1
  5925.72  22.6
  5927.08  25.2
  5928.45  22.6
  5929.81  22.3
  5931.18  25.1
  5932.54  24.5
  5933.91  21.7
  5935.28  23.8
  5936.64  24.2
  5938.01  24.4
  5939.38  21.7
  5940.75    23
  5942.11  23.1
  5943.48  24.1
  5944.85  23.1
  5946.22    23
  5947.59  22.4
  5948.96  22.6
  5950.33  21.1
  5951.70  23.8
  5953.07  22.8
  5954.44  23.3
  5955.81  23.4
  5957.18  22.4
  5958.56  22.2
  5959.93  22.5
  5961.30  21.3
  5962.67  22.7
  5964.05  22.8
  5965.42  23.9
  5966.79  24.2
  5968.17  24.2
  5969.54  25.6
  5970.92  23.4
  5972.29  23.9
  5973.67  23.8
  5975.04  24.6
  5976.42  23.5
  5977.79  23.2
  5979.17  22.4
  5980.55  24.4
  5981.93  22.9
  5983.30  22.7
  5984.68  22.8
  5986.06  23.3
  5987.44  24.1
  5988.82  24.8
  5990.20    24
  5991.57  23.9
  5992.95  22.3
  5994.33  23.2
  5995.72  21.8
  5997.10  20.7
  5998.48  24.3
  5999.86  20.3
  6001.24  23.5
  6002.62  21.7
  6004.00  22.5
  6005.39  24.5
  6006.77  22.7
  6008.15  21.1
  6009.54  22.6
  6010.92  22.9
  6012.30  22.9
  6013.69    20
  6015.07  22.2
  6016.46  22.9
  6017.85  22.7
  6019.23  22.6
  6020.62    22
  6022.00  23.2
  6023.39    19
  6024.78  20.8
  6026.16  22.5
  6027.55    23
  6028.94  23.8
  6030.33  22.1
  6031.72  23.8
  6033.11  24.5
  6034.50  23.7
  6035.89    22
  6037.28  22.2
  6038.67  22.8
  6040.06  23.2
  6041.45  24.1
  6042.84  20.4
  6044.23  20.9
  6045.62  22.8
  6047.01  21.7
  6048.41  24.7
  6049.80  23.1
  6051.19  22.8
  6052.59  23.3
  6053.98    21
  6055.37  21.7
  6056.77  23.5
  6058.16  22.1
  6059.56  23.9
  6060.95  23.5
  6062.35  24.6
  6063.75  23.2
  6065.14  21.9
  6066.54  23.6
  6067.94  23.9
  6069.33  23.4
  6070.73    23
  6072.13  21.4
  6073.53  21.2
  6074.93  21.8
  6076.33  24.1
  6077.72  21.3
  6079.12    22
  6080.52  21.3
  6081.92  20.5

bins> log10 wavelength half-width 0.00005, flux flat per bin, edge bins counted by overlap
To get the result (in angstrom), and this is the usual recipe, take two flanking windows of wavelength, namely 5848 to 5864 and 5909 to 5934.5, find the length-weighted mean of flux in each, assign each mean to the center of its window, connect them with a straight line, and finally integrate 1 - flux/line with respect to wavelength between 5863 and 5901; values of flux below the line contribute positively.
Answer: 2.7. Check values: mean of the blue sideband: 23.8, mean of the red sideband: 23.3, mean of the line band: 21.9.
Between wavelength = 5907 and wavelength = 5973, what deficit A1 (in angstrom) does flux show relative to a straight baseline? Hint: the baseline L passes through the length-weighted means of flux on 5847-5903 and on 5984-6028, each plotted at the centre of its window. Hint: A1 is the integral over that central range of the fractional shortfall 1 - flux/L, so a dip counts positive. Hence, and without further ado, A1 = -2.1 angstrom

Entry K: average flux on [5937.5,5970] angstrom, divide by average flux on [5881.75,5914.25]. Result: 1.05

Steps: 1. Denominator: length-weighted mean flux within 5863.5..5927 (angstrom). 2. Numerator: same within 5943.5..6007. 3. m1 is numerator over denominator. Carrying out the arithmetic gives 1.03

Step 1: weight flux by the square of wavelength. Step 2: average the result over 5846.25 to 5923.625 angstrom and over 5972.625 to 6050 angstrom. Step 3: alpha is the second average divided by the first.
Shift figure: 1.05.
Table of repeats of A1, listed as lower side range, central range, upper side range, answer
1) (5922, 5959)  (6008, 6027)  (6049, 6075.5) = 0.8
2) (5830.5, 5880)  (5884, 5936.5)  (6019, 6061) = 2.1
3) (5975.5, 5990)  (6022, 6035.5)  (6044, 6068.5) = 0.3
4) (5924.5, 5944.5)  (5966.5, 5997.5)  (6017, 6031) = -1.0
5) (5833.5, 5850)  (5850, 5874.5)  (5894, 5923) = 0.6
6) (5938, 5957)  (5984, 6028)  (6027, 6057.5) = 0.6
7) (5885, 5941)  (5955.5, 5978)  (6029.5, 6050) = -0.8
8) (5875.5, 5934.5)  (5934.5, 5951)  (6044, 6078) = -0.3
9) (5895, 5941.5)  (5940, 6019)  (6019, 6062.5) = -0.7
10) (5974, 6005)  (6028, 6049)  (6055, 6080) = 0.0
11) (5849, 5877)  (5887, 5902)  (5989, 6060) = 1.8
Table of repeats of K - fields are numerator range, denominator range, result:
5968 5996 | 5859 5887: 1.02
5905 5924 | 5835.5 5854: 0.95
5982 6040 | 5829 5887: 0.96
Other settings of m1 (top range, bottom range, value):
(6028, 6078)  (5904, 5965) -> 0.99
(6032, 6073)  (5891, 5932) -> 1.02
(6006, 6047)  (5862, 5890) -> 0.99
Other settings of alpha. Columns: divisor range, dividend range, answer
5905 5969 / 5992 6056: 1.00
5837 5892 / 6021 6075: 1.04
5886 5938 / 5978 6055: 1.05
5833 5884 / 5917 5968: 1.01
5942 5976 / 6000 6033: 0.98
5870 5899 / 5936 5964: 1.08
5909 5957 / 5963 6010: 1.02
